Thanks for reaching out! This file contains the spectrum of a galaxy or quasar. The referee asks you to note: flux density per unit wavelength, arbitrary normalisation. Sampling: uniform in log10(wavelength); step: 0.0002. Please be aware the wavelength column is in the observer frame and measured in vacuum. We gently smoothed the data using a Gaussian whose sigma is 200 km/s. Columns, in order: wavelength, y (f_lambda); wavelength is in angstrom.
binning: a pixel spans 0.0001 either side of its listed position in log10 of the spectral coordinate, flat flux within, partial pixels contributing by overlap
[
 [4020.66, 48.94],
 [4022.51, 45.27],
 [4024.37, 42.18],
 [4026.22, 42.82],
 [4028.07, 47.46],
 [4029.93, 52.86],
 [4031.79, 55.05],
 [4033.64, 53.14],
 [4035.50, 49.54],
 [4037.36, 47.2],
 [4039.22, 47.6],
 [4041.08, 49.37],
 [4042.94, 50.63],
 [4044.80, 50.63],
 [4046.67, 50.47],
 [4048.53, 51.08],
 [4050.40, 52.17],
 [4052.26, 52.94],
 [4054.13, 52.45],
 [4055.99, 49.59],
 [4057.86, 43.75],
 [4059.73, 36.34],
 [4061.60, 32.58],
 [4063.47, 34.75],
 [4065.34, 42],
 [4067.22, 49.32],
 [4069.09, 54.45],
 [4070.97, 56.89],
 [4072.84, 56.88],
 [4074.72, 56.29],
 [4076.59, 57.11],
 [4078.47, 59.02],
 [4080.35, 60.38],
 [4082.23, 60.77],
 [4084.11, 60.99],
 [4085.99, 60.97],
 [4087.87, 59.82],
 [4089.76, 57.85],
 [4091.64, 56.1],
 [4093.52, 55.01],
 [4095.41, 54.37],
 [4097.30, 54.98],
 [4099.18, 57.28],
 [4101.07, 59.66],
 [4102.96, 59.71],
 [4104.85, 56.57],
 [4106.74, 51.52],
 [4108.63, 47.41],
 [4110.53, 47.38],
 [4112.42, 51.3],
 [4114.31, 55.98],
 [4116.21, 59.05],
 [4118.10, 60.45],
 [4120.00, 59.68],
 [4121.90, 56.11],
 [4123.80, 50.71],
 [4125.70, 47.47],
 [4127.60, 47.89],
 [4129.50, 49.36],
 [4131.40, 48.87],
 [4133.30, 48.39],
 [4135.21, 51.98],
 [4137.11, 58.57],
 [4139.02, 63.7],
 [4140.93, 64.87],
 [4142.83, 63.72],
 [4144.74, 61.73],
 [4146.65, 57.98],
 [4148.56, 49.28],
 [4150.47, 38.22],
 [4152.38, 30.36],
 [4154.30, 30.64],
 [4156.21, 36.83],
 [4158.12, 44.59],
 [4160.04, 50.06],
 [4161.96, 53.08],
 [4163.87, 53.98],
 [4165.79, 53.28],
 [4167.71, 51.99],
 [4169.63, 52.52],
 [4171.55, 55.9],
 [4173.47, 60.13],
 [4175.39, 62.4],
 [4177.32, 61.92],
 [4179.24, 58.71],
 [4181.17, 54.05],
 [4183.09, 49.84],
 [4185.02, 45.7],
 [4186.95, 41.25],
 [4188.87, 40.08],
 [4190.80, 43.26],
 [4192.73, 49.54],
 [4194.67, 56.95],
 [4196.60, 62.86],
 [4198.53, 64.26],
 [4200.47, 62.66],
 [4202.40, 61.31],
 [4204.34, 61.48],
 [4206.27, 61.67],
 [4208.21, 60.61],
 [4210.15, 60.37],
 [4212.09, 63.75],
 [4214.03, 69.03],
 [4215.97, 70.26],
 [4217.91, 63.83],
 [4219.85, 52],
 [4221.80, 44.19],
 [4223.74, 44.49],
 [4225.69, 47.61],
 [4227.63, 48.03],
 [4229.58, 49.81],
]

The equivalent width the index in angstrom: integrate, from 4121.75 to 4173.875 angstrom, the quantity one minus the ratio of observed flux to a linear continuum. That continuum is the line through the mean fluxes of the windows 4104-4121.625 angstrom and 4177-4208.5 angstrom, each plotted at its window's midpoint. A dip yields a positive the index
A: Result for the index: 3.5 angstrom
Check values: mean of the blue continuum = 54.4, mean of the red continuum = 54.8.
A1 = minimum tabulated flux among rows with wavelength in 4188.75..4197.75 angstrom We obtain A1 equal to 40.08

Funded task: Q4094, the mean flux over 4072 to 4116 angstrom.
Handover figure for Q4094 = 56.4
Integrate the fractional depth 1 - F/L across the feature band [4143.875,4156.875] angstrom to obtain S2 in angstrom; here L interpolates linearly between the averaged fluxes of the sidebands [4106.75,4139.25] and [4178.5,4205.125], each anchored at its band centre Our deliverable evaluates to 2.3 angstrom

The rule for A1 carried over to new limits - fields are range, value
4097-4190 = 30.36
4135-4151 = 38.22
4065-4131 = 42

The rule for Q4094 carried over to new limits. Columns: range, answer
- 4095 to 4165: 52.2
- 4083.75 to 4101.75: 57.6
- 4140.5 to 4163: 48.1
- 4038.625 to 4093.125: 51.9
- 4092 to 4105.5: 56.8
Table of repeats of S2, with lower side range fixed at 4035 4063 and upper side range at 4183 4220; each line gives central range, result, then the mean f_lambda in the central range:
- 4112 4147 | -2.0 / 55.7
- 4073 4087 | -2.7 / 59.2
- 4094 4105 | -1.4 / 57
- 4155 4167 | 1.4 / 48.3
